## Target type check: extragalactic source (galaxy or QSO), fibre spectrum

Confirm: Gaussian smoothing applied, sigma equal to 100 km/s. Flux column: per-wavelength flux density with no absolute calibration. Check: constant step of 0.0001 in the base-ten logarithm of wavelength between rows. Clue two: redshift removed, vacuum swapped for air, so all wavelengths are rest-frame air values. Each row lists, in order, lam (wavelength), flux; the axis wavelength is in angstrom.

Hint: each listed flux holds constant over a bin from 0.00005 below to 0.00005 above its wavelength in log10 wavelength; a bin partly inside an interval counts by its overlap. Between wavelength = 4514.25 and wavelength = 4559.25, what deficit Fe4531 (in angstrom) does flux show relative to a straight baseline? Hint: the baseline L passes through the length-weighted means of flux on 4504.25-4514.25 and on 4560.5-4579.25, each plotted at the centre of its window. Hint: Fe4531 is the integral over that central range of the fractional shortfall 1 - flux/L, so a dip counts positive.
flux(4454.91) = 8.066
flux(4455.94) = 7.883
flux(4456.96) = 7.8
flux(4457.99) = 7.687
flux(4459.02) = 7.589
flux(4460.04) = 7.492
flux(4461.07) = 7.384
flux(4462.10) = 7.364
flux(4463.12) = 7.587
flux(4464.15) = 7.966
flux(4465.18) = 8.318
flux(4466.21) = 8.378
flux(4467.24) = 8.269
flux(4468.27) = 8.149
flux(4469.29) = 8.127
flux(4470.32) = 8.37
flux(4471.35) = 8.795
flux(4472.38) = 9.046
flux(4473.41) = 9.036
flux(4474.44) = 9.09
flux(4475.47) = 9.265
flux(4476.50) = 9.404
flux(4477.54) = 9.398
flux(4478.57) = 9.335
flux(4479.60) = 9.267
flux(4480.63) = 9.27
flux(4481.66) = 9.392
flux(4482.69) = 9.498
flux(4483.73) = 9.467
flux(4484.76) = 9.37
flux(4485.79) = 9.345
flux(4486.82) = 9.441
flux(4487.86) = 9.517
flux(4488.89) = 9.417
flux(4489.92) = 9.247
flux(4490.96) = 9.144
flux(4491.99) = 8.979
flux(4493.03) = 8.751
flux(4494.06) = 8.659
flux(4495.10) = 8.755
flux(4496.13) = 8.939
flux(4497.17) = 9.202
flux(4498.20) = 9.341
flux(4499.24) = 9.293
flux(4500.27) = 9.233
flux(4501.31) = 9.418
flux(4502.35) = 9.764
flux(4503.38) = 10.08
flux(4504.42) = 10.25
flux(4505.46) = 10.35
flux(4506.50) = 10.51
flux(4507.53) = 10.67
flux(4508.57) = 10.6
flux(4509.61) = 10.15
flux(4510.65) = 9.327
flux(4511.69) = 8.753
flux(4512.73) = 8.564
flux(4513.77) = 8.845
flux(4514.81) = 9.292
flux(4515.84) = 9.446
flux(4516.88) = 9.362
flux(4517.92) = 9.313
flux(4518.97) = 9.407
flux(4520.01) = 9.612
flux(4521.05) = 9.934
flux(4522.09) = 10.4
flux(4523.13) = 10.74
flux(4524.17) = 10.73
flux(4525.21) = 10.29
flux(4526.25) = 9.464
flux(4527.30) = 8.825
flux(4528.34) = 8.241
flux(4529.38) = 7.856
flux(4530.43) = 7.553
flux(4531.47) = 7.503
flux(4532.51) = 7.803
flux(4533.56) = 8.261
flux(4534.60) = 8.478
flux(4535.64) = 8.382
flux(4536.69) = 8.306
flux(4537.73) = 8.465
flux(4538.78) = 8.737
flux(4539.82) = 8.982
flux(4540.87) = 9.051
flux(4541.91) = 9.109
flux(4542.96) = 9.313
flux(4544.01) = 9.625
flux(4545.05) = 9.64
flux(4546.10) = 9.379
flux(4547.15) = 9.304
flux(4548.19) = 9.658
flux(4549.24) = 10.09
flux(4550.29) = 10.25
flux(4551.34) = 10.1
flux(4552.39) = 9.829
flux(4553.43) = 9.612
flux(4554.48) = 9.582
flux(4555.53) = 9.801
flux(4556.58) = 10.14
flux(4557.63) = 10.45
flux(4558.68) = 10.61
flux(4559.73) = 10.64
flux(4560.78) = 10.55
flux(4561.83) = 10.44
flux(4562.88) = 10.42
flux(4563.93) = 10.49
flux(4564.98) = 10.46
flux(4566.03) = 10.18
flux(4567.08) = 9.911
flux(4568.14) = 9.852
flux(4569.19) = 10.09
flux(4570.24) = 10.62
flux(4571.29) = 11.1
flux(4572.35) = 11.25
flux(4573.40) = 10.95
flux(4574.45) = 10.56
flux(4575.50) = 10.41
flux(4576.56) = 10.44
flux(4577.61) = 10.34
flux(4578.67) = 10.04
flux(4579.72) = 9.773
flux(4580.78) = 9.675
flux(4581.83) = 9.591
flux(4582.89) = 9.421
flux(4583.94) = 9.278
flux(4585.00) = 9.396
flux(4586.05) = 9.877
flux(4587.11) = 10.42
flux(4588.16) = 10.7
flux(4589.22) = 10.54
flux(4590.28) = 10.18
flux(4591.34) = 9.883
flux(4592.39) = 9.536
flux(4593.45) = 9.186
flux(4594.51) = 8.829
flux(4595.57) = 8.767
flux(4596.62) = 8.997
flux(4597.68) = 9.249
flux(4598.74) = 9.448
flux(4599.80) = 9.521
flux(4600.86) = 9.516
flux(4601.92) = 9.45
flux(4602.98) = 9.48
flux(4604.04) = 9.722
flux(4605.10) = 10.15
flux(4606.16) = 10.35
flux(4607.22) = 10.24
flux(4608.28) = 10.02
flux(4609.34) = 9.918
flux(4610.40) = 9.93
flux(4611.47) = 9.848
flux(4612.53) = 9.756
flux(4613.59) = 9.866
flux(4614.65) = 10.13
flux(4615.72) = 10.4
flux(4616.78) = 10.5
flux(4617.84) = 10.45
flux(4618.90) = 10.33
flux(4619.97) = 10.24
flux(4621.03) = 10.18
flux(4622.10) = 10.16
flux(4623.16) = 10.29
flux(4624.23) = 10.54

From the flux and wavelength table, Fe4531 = 3.4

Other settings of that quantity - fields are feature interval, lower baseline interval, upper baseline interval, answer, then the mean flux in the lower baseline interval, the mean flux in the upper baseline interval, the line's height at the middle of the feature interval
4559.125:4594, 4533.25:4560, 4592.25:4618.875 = -2.13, 9.45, 9.75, 9.6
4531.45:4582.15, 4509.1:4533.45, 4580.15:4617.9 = -1.77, 9.17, 9.78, 9.45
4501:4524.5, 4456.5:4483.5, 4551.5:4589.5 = -1.44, 8.52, 10.2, 9.24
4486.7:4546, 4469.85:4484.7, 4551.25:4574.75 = 2.77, 9.19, 10.3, 9.71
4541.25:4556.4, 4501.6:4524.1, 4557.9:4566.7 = 0.91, 9.79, 10.5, 10.3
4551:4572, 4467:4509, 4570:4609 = -1.09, 9.31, 9.91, 9.75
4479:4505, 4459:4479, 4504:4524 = -0.59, 8.44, 9.78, 9.12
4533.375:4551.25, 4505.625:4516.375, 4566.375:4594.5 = 1.25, 9.64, 10.1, 9.85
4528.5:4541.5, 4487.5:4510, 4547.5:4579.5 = 2.19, 9.56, 10.3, 9.97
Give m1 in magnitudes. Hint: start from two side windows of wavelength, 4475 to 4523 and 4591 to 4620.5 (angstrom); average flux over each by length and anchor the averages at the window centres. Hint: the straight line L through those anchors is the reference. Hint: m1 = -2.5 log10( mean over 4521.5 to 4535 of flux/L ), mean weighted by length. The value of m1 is 0.07 mag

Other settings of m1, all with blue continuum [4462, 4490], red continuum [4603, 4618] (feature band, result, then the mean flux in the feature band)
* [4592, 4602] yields 0.08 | 9.23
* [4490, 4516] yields -0.04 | 9.45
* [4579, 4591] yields -0.01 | 9.9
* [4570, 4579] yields -0.09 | 10.6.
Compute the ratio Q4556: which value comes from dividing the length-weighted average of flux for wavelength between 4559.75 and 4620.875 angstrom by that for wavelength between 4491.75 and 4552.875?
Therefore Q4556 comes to 1.08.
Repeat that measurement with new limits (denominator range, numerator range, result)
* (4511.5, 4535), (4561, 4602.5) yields 1.10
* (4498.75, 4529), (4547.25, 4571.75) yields 1.05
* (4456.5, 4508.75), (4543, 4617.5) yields 1.11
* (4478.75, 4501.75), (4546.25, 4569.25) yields 1.09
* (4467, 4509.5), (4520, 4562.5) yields 1.01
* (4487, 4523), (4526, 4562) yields 0.97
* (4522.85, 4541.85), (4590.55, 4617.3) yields 1.11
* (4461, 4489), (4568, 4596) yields 1.13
